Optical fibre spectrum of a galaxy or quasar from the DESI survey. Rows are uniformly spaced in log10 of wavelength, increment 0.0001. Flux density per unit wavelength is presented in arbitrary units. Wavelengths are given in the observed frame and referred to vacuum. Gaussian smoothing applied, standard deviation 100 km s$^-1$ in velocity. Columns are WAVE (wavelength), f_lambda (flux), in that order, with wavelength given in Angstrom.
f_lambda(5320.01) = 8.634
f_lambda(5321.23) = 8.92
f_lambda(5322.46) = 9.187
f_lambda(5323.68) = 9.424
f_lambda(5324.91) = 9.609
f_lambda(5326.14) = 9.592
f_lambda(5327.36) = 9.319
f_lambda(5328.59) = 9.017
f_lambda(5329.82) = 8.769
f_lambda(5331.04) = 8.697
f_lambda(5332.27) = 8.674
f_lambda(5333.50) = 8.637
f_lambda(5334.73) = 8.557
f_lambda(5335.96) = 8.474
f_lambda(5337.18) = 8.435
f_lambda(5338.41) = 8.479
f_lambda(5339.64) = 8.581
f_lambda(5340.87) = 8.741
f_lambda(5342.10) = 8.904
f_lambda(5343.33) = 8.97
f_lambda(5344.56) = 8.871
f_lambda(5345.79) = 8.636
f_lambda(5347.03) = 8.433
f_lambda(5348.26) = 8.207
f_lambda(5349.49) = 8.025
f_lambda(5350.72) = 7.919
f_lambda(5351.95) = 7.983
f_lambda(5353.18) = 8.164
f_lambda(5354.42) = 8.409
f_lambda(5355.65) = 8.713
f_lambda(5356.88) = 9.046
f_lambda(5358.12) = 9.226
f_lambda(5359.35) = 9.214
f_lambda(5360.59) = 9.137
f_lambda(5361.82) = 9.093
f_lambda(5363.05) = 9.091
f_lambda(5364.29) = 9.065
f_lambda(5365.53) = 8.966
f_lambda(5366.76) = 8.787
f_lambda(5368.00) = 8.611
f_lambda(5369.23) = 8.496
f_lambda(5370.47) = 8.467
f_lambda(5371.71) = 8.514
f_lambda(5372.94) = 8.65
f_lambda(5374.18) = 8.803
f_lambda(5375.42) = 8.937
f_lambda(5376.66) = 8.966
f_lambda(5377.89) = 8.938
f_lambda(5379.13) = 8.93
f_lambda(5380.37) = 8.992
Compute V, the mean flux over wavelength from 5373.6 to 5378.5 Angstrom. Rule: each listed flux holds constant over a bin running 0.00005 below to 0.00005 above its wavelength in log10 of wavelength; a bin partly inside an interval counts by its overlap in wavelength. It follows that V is 8.92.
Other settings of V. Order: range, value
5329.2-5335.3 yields 8.67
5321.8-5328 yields 9.42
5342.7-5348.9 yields 8.62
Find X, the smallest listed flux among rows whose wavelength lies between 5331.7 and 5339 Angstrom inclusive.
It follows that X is 8.435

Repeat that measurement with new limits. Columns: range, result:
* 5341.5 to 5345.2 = 8.871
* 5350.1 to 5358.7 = 7.919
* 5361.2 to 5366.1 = 8.966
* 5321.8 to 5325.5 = 9.187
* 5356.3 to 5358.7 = 9.046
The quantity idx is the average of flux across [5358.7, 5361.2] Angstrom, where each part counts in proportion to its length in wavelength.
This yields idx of 9.17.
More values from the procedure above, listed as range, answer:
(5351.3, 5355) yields 8.17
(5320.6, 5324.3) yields 9.18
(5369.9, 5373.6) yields 8.55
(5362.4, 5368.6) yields 8.9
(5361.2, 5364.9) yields 9.09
